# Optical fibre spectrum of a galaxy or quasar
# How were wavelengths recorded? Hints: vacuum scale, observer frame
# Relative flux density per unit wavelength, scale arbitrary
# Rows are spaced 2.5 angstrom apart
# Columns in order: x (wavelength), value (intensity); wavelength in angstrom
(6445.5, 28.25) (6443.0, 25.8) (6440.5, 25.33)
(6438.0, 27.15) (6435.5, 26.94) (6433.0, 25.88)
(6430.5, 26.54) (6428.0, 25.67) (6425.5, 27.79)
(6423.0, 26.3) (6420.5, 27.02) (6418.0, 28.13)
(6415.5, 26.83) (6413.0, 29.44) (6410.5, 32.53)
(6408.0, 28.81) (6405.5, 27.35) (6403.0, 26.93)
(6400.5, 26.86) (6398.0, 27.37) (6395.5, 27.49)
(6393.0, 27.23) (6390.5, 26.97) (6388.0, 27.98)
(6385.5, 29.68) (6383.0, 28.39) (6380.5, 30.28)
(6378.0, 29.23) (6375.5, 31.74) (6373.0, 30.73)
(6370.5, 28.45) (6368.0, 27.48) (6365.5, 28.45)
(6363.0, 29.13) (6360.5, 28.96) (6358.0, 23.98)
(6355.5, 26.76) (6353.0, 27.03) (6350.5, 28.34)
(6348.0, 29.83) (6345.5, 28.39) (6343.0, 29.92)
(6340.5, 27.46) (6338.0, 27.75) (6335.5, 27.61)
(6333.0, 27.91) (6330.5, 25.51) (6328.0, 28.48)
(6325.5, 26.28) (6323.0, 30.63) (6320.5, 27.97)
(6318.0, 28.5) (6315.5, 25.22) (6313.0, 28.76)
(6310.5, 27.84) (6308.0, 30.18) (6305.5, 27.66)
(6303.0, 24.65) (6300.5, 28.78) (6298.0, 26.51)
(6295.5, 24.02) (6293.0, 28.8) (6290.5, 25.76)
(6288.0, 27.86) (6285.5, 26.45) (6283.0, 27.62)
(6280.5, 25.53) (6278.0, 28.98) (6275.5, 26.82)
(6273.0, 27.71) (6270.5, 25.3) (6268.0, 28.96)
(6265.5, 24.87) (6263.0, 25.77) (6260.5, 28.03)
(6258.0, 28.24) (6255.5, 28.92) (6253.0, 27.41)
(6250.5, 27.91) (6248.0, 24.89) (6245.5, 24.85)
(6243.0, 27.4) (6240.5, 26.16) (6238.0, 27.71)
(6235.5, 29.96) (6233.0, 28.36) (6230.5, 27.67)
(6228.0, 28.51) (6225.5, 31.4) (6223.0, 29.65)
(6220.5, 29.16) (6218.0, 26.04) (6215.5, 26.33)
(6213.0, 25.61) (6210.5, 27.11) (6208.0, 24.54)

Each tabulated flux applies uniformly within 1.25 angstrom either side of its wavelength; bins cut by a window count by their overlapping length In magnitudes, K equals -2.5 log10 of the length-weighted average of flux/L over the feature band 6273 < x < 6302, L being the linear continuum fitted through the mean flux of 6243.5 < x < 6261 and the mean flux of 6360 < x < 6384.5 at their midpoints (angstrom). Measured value 0.03 mag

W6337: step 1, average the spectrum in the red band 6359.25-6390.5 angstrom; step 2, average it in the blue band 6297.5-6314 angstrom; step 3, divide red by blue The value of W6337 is 1.05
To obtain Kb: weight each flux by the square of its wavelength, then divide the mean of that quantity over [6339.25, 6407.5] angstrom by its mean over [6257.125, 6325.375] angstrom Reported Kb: 1.06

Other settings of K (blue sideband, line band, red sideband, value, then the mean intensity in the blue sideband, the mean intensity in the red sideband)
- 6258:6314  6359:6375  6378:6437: -0.05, 27.1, 27.8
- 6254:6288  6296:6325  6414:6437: -0.03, 27.2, 26.8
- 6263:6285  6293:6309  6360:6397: 0.01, 26.9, 28.8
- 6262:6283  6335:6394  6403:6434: -0.04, 26.8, 27.7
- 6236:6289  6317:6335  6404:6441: -0.03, 27.1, 27.5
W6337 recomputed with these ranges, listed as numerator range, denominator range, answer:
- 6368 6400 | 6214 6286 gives 1.04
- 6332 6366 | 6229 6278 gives 1.03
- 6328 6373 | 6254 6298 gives 1.03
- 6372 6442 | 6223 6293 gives 1.02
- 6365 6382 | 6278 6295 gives 1.09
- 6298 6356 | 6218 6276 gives 1.01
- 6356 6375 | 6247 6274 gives 1.04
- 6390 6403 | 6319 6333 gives 0.98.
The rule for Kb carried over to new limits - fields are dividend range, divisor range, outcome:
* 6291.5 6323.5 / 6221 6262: 1.01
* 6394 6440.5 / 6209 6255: 1.06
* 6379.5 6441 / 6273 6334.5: 1.04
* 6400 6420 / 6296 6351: 1.05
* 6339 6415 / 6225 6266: 1.08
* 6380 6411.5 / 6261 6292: 1.09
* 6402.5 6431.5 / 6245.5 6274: 1.08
